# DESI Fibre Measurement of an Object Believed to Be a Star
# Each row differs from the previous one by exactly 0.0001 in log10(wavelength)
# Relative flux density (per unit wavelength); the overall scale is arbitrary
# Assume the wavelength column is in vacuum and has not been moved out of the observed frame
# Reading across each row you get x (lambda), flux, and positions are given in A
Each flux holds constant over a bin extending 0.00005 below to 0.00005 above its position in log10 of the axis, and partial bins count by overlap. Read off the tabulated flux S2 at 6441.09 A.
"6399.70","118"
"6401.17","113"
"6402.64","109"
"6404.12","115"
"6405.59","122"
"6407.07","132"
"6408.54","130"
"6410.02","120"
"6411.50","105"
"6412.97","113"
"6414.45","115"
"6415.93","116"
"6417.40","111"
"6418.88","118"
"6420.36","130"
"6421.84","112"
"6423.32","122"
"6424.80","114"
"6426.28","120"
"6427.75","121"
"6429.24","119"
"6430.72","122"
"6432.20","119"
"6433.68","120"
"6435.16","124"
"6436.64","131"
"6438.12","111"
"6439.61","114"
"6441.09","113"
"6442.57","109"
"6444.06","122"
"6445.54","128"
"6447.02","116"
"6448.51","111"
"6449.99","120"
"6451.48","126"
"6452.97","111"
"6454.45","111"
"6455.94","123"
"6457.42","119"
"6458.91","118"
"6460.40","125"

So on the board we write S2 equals 113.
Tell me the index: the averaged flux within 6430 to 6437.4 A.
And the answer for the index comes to 123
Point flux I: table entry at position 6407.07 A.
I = 132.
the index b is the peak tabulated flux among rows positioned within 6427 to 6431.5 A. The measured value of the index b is 122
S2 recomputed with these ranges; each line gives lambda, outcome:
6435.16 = 124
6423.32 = 122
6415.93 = 116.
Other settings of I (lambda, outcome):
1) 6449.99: 120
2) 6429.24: 119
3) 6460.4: 125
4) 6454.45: 111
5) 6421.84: 112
